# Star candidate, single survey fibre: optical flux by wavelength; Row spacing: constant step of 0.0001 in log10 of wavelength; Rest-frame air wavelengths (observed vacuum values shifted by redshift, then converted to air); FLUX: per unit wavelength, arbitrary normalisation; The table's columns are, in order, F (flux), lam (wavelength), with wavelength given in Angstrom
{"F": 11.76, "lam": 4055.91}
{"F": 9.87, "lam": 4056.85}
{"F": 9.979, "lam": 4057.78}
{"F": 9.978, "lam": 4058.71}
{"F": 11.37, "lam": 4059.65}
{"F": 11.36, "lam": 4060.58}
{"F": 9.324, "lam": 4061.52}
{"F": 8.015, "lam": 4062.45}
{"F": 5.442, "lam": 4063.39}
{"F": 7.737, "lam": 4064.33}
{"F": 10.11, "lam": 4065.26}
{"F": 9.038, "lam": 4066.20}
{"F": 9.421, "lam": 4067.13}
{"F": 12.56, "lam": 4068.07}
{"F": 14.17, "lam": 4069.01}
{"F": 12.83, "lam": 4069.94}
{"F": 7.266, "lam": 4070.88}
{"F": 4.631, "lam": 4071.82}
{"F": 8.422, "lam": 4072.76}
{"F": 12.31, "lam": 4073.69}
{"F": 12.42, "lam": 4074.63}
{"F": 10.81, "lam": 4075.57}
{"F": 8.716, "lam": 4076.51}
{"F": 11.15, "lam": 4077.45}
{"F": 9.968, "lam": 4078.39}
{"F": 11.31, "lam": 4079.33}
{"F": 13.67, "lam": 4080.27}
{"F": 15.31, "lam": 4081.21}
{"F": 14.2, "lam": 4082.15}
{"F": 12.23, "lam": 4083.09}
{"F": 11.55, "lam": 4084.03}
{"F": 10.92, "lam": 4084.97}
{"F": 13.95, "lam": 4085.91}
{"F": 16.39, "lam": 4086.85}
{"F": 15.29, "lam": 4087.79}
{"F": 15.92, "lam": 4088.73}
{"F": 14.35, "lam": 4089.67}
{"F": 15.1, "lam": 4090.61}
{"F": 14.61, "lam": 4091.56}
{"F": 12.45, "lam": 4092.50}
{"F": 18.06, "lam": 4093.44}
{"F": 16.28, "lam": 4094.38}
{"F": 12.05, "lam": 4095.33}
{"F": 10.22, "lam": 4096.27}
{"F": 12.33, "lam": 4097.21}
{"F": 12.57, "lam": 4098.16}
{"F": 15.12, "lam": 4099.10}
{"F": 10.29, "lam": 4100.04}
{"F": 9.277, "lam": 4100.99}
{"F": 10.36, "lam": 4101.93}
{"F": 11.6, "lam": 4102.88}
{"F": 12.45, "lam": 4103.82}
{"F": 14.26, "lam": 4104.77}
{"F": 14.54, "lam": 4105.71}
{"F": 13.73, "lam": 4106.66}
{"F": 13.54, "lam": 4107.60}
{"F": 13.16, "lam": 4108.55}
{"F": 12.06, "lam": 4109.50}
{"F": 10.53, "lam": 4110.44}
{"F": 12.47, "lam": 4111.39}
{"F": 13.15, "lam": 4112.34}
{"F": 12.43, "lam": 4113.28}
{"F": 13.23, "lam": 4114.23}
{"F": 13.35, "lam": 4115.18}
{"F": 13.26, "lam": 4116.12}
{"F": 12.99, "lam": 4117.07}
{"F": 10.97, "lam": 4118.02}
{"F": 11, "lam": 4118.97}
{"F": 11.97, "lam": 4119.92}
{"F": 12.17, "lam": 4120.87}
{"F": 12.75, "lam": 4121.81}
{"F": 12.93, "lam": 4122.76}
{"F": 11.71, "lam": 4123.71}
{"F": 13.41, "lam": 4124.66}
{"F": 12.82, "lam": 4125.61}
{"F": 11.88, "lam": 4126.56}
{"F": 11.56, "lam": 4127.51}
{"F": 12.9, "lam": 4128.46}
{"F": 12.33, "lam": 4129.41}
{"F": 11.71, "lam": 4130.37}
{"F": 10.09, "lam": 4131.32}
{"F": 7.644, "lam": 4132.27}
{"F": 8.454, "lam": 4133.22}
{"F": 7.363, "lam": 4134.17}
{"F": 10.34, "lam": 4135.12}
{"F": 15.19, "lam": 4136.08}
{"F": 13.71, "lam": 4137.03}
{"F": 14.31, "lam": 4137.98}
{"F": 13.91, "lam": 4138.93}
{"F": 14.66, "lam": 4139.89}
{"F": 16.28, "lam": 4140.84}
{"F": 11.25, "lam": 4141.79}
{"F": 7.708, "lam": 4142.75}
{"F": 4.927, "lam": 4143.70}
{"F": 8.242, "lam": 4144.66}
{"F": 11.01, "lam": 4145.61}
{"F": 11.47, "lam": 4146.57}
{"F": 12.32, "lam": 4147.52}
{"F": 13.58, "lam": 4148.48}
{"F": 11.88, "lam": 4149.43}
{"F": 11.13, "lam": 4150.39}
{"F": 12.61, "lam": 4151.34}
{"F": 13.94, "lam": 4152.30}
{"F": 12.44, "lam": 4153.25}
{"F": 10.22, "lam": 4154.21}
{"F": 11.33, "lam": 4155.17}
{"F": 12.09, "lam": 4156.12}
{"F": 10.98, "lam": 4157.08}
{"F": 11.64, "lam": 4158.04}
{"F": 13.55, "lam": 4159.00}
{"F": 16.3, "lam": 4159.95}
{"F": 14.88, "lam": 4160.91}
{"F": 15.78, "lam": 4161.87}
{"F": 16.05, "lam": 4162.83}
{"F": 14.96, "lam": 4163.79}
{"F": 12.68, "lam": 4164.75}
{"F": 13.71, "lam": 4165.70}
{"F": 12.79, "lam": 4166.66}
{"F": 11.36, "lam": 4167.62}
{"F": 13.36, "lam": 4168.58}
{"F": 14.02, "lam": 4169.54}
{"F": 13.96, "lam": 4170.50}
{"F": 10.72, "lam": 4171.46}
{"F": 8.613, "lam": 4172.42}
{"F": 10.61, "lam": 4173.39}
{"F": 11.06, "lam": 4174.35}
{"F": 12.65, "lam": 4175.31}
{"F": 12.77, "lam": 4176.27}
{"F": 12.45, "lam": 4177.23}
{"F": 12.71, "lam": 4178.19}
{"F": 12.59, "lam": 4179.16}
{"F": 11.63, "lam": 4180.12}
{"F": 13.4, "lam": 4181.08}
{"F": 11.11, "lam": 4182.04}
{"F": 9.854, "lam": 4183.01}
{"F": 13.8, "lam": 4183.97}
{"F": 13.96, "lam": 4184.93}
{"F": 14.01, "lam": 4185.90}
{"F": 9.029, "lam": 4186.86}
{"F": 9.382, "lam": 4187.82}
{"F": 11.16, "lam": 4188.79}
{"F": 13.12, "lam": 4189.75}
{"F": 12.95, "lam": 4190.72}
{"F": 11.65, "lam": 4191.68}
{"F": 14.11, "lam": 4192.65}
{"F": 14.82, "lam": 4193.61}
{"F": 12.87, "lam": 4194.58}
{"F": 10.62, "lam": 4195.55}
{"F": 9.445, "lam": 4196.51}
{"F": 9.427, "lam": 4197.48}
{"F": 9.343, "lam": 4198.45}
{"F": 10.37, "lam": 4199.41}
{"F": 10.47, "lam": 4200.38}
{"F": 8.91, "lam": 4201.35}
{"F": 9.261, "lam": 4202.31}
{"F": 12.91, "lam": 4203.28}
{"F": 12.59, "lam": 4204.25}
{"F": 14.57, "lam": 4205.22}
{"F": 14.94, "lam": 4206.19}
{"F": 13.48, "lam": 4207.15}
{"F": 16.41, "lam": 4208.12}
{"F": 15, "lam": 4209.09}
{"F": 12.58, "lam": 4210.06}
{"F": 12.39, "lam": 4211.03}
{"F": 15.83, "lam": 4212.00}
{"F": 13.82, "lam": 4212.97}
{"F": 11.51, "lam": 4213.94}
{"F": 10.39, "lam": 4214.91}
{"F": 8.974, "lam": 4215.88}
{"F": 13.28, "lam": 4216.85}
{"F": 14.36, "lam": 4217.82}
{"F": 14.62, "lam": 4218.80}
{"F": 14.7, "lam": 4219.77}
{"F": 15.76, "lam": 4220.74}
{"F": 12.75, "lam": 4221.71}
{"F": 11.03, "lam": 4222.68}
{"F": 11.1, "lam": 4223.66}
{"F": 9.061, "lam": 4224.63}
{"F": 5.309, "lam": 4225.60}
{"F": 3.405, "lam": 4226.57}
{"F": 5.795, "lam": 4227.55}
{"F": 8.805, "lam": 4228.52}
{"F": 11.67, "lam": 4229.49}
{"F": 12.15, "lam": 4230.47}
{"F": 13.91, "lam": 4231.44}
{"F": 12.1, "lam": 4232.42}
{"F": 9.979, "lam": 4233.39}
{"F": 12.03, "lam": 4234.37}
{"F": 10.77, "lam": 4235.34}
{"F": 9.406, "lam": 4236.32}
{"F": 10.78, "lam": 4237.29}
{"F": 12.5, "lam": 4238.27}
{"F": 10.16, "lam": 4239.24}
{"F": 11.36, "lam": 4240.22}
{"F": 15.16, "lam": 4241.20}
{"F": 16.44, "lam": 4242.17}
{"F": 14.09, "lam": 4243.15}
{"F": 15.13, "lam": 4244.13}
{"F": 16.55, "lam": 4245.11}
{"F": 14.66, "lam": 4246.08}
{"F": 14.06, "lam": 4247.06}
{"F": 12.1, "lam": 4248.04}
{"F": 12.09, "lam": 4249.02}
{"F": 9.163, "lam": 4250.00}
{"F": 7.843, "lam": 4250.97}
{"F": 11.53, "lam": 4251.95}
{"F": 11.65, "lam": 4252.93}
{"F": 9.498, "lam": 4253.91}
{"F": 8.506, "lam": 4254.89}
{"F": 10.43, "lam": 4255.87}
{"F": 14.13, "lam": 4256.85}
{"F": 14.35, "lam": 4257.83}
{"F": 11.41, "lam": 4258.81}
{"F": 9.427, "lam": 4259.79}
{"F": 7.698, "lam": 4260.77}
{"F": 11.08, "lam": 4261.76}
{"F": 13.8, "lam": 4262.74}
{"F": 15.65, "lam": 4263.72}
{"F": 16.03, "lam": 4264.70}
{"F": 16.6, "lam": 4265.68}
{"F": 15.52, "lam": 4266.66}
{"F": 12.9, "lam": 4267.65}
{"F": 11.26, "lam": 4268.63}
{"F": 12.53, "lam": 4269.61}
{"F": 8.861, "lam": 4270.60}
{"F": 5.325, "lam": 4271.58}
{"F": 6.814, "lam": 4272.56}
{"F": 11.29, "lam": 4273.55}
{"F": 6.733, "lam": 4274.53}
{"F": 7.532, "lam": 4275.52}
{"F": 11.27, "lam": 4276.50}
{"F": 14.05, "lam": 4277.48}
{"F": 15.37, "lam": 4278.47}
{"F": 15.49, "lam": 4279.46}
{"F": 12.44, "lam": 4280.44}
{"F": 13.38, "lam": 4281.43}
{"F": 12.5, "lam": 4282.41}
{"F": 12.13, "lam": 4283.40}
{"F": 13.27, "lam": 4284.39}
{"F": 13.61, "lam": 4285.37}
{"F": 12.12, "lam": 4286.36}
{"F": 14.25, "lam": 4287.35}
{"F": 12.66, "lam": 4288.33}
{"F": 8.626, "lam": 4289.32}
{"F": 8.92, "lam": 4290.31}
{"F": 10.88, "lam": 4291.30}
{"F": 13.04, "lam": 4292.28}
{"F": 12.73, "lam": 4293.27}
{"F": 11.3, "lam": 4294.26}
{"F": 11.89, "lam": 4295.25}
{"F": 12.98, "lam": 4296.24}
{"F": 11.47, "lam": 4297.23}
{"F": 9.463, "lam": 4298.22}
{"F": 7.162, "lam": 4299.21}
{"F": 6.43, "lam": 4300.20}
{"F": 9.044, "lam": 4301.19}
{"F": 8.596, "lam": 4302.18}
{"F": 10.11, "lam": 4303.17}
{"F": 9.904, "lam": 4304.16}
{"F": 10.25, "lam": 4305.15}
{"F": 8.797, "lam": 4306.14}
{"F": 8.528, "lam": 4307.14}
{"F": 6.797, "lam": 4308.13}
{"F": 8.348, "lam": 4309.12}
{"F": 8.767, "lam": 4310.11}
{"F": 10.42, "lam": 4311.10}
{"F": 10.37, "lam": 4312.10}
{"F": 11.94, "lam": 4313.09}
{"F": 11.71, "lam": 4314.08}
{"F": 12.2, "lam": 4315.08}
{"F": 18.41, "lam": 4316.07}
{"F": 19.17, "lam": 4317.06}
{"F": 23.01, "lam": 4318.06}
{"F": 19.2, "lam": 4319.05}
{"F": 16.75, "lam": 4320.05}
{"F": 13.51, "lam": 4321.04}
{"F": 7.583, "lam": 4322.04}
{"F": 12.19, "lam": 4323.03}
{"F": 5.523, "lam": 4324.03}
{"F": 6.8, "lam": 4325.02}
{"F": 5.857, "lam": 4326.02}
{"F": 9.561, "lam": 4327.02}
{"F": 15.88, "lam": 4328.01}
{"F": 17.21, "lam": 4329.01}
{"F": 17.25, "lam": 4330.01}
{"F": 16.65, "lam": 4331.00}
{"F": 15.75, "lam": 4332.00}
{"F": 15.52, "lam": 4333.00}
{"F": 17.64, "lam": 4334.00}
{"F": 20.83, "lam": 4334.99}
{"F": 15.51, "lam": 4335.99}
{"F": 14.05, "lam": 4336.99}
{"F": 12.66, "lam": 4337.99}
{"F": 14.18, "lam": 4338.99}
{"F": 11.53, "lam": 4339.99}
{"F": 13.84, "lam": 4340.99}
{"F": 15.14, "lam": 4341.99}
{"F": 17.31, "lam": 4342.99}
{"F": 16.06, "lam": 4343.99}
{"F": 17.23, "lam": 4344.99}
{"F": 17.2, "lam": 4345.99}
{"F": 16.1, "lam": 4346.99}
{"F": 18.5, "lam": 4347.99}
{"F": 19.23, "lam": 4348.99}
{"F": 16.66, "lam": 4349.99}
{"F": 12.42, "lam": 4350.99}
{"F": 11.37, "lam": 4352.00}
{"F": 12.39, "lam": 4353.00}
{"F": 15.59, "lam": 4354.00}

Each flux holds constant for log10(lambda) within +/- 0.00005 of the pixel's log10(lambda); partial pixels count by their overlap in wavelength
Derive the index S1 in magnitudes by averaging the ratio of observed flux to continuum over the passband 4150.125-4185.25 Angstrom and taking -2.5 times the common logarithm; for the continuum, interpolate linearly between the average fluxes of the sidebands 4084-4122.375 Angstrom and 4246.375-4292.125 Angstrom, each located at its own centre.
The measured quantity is -0.01 mag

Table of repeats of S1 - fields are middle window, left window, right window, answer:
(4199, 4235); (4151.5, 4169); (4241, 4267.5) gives 0.101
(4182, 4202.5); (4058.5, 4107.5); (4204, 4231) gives 0.056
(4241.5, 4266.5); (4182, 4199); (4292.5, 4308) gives -0.183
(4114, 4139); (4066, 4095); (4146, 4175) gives 0.055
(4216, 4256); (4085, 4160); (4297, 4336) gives 0.064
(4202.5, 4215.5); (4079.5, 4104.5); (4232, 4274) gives -0.096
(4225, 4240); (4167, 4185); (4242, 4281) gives 0.207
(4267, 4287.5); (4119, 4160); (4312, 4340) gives 0.174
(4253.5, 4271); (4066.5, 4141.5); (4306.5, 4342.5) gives 0.071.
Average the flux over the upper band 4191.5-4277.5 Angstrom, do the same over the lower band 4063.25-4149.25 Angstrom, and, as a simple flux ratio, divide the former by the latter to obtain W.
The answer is 0.98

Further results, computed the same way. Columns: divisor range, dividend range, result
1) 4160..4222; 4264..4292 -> 0.95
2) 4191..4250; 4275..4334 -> 1.00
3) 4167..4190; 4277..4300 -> 1.01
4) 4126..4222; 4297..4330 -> 0.93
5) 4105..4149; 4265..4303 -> 0.95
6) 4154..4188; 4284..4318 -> 0.89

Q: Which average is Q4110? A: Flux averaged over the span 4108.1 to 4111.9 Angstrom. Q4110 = 12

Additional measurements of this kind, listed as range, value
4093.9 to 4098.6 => 12.7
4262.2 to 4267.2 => 15.5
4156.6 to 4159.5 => 12.1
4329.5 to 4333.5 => 16.3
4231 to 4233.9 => 11.9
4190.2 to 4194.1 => 13.4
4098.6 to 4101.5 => 11.6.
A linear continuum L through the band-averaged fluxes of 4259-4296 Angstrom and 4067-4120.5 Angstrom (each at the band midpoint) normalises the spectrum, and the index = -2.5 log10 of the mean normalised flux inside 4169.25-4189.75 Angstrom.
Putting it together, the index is 0.027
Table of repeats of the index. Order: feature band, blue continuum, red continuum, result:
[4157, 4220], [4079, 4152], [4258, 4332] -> -0.031 mag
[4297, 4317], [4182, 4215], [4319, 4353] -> 0.349 mag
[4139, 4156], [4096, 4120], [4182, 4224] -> 0.074 mag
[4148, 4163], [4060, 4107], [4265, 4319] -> -0.103 mag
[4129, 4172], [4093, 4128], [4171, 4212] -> 0.011 mag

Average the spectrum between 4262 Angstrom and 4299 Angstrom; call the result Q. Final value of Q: 12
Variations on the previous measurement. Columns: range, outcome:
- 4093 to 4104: 12.5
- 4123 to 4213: 12.2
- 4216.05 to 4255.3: 11.6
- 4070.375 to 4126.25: 12.5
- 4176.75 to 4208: 12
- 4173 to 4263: 11.9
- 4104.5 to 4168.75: 12.3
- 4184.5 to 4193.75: 12.3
